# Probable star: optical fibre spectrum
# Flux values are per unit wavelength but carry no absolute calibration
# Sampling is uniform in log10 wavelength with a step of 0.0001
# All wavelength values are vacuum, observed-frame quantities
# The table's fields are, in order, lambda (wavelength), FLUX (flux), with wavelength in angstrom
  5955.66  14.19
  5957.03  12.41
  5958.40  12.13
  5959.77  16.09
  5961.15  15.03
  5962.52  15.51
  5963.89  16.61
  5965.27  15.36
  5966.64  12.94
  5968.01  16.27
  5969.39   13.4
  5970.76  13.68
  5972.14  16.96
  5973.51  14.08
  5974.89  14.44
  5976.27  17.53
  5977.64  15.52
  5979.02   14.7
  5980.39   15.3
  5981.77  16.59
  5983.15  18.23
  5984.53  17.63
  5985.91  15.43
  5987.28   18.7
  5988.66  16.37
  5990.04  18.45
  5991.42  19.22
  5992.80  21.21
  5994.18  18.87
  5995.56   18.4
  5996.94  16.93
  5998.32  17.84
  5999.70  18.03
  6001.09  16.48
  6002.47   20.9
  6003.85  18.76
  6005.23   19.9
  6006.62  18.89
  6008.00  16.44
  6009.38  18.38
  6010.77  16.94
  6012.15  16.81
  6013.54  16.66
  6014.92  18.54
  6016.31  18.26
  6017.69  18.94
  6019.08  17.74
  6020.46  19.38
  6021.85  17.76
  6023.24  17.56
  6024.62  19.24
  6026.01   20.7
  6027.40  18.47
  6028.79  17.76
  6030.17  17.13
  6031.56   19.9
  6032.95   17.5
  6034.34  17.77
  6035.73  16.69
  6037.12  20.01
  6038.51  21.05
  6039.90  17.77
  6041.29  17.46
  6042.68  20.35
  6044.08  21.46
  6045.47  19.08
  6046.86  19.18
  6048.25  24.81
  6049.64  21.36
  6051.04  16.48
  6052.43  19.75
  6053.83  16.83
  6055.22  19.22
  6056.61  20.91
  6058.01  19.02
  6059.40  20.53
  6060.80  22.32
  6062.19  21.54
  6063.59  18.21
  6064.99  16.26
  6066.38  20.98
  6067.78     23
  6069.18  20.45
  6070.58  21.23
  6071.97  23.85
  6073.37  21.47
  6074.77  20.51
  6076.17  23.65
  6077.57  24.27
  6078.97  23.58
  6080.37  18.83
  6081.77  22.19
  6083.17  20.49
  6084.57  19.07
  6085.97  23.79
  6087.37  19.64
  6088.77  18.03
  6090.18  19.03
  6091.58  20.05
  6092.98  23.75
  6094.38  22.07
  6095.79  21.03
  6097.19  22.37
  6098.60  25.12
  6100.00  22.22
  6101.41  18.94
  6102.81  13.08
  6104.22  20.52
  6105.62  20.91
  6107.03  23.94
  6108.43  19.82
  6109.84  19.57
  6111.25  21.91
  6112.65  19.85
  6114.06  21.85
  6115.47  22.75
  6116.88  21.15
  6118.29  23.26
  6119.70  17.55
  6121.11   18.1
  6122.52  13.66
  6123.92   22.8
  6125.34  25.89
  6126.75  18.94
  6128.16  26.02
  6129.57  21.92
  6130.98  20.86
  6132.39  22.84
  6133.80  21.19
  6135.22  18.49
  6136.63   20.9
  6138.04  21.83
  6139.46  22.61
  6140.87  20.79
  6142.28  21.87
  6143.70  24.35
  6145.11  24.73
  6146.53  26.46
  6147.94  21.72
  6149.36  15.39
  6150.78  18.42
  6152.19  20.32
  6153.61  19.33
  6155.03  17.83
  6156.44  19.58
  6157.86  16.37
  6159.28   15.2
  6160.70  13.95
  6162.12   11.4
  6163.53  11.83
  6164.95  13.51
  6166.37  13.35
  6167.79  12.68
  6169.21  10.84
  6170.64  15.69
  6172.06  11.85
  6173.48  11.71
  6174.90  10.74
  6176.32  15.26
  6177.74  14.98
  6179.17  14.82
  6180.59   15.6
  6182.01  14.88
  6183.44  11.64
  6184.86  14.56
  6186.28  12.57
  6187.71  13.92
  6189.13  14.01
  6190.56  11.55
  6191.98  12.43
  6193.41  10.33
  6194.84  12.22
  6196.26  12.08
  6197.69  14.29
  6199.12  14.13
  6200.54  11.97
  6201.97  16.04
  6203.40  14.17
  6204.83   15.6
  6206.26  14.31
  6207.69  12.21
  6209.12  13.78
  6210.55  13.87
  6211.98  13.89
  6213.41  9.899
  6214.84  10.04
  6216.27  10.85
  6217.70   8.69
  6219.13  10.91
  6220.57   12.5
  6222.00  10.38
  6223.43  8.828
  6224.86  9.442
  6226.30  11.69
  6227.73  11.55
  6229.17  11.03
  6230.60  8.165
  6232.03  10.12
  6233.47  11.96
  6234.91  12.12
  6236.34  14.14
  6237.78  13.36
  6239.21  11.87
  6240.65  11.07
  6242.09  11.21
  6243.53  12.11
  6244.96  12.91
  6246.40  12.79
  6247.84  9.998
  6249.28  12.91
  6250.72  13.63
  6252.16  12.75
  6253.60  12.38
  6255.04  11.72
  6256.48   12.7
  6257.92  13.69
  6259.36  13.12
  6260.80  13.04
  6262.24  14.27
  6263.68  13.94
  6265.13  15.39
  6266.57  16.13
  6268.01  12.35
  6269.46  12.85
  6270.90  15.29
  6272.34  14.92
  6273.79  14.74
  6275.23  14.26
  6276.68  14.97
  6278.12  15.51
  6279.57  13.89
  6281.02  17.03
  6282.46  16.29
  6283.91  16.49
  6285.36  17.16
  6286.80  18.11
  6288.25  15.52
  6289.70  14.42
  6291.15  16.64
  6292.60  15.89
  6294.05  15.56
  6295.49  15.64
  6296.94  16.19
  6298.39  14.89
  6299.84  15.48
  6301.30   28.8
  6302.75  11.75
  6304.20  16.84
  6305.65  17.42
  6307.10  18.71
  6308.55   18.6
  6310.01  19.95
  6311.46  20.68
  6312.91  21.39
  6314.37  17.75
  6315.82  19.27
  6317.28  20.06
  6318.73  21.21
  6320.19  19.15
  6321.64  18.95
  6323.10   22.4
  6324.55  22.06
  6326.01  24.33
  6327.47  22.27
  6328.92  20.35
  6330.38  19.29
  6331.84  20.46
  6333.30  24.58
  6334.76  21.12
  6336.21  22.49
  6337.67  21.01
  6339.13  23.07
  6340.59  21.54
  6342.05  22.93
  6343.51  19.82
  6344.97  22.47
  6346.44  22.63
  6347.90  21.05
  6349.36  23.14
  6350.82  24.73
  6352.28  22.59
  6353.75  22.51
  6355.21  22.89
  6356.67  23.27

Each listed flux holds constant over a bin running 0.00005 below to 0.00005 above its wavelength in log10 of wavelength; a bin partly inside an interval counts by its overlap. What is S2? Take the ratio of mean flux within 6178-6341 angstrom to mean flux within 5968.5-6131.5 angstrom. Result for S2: 0.8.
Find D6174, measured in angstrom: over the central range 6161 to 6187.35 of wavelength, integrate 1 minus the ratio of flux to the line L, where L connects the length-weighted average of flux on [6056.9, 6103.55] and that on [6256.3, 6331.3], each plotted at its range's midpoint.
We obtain 8.2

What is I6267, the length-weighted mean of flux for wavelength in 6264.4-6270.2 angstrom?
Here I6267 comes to 14.2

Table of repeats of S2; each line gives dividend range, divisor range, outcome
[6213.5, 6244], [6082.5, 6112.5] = 0.53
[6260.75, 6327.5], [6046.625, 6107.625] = 0.83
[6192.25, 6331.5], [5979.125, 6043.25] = 0.81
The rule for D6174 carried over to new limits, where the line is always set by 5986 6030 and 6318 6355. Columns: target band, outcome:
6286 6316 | 5.5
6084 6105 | -1.5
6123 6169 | 1.0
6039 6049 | -0.7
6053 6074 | -1.7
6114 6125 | -0.4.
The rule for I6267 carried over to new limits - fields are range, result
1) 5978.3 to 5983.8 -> 16.2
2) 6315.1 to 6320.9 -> 19.9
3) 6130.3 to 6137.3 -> 20.9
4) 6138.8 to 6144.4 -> 22.4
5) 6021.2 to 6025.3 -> 18.2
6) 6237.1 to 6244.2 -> 11.9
